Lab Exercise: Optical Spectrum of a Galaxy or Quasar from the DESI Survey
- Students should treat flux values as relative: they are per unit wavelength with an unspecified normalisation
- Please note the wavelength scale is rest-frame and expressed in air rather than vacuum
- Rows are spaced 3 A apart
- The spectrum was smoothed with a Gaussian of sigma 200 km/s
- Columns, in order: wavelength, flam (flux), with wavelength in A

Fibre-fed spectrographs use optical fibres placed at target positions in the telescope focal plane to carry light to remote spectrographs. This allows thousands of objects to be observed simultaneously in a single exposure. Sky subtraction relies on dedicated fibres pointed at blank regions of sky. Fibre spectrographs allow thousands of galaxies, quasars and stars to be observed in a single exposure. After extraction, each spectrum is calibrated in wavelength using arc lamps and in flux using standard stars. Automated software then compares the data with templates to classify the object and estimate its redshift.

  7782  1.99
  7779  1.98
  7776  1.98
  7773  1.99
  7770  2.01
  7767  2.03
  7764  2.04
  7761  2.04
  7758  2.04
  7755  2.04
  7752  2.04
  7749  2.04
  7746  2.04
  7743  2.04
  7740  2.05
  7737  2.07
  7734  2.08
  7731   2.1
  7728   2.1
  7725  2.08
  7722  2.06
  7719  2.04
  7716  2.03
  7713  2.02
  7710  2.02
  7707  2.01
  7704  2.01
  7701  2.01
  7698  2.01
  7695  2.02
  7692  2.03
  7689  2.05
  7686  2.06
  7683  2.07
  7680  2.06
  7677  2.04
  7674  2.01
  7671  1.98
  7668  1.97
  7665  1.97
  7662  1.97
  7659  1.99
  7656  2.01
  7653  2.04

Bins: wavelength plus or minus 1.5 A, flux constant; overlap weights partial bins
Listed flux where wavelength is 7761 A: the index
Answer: 2.04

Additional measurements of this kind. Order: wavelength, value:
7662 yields 1.97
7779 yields 1.98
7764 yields 2.04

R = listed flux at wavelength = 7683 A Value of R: 2.07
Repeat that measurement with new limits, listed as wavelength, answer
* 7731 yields 2.1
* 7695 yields 2.02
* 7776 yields 1.98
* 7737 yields 2.07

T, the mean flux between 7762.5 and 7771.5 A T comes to 2.03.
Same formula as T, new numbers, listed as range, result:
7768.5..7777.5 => 1.99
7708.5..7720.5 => 2.03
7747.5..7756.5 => 2.04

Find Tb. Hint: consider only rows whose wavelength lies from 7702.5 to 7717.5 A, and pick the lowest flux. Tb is 2.01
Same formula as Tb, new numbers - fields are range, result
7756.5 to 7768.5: 2.03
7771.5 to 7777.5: 1.98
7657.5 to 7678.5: 1.97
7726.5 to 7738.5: 2.07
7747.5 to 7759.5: 2.04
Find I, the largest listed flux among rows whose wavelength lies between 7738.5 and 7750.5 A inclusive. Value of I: 2.05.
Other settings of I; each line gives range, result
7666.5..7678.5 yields 2.04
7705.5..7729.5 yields 2.1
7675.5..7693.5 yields 2.07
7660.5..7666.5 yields 1.97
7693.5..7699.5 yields 2.02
